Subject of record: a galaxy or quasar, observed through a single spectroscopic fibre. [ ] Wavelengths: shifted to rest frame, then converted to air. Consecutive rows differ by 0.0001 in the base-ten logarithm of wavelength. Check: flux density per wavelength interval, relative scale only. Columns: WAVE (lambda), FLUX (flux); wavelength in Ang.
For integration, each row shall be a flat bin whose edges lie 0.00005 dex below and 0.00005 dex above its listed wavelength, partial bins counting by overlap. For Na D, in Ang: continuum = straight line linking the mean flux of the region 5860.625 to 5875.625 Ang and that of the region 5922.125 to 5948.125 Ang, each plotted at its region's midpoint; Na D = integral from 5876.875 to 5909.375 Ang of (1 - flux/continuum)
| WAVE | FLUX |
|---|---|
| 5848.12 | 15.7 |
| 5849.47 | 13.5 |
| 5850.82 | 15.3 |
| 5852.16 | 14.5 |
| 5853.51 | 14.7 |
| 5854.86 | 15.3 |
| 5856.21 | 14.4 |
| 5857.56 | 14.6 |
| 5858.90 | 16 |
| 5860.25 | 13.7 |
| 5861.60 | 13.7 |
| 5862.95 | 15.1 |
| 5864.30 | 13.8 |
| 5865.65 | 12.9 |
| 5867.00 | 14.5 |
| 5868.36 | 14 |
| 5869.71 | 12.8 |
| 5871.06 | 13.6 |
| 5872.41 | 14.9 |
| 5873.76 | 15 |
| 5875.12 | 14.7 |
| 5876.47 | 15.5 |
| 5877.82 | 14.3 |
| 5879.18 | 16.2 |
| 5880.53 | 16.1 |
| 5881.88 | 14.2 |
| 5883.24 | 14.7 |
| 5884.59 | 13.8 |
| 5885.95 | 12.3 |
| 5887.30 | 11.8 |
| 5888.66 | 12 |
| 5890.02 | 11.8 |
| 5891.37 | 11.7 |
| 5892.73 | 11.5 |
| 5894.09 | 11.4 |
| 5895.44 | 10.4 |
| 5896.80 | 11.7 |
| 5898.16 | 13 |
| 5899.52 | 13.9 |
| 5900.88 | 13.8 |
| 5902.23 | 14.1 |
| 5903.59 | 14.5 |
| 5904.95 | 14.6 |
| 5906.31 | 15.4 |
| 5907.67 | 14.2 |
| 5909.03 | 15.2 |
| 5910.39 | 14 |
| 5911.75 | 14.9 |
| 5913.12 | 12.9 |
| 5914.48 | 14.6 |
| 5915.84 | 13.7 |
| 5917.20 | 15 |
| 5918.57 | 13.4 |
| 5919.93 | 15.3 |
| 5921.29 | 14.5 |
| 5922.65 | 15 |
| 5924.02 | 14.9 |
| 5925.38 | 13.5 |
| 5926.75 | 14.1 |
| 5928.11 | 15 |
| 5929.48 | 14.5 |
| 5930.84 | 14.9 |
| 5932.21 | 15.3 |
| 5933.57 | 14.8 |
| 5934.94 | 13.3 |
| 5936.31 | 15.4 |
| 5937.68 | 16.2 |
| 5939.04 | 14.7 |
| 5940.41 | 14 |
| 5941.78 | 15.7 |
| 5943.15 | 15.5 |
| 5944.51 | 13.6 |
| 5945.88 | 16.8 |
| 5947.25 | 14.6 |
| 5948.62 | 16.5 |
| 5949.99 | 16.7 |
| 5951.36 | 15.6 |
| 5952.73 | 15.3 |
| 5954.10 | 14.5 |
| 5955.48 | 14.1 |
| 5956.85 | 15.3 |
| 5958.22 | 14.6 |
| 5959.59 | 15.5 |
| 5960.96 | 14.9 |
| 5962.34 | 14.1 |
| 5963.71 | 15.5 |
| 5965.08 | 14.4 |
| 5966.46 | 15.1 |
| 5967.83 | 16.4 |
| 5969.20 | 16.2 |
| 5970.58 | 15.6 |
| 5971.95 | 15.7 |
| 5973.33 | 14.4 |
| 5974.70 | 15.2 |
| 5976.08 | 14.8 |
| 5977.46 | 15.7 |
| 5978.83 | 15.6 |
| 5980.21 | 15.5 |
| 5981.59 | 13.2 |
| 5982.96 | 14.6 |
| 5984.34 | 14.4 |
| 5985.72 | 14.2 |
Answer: 2.1 Ang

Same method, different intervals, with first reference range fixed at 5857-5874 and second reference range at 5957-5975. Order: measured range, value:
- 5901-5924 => 0.3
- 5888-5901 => 2.2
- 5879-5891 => 0.7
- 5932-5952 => -0.4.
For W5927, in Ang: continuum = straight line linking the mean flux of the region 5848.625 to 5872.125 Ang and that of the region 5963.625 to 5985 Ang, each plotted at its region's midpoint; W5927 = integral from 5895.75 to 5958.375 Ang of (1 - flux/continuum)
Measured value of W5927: 0.7 Ang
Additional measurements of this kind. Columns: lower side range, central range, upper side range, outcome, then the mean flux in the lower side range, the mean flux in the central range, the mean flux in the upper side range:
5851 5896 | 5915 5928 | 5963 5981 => 0.2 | 13.8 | 14.4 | 15.4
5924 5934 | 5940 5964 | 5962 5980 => -0.3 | 14.6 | 15.2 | 15.3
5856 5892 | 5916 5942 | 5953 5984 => -0.1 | 14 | 14.7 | 15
